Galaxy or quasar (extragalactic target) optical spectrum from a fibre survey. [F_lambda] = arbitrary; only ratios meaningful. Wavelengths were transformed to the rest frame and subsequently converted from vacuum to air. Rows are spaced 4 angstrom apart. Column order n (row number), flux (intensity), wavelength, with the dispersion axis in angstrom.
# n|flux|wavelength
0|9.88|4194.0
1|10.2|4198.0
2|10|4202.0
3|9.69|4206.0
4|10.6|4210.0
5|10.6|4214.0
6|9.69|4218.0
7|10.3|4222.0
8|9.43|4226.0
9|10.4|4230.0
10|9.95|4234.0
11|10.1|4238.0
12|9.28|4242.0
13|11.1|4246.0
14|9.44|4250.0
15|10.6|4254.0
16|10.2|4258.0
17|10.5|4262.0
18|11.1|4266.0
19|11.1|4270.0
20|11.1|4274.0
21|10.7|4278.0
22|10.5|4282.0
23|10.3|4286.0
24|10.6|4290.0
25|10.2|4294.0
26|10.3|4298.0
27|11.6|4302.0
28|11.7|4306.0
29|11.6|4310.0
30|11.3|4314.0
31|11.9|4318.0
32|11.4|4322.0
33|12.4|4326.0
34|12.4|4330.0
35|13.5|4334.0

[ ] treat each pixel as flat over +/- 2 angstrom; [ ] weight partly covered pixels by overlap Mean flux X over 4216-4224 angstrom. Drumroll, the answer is 10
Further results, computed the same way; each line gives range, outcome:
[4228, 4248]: 10.2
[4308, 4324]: 11.6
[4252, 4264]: 10.4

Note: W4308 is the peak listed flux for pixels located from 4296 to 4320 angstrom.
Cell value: 11.9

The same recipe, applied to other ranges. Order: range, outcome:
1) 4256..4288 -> 11.1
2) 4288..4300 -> 10.6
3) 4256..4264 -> 10.5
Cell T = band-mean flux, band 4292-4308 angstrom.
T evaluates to 10.9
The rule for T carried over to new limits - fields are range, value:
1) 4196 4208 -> 9.96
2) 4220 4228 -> 9.87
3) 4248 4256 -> 10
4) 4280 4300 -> 10.4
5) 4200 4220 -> 10.1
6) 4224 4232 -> 9.91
